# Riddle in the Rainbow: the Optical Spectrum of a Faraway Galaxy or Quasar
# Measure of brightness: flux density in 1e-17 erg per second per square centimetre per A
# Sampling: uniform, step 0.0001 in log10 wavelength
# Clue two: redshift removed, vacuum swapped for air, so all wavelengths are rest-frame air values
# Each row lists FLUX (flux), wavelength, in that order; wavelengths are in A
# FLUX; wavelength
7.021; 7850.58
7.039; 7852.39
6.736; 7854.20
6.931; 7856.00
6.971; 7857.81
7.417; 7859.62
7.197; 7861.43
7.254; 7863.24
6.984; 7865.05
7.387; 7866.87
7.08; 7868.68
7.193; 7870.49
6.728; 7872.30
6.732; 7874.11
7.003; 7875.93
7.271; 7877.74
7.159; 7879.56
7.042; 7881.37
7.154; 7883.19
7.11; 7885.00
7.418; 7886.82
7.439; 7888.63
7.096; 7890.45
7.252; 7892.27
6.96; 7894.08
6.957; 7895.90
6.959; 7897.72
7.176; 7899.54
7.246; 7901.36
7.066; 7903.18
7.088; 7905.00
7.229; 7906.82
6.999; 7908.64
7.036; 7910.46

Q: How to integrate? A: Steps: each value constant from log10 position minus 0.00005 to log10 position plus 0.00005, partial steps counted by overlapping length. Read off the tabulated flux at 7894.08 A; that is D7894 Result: 6.96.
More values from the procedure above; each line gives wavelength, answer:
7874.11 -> 6.732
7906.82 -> 7.229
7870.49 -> 7.193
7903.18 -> 7.066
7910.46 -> 7.036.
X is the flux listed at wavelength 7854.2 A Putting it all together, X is 6.736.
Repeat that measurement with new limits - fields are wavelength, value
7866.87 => 7.387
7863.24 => 7.254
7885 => 7.11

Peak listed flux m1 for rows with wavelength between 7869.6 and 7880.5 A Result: 7.271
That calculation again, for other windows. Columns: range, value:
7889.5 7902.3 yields 7.252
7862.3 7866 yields 7.254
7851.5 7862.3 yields 7.417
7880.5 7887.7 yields 7.418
